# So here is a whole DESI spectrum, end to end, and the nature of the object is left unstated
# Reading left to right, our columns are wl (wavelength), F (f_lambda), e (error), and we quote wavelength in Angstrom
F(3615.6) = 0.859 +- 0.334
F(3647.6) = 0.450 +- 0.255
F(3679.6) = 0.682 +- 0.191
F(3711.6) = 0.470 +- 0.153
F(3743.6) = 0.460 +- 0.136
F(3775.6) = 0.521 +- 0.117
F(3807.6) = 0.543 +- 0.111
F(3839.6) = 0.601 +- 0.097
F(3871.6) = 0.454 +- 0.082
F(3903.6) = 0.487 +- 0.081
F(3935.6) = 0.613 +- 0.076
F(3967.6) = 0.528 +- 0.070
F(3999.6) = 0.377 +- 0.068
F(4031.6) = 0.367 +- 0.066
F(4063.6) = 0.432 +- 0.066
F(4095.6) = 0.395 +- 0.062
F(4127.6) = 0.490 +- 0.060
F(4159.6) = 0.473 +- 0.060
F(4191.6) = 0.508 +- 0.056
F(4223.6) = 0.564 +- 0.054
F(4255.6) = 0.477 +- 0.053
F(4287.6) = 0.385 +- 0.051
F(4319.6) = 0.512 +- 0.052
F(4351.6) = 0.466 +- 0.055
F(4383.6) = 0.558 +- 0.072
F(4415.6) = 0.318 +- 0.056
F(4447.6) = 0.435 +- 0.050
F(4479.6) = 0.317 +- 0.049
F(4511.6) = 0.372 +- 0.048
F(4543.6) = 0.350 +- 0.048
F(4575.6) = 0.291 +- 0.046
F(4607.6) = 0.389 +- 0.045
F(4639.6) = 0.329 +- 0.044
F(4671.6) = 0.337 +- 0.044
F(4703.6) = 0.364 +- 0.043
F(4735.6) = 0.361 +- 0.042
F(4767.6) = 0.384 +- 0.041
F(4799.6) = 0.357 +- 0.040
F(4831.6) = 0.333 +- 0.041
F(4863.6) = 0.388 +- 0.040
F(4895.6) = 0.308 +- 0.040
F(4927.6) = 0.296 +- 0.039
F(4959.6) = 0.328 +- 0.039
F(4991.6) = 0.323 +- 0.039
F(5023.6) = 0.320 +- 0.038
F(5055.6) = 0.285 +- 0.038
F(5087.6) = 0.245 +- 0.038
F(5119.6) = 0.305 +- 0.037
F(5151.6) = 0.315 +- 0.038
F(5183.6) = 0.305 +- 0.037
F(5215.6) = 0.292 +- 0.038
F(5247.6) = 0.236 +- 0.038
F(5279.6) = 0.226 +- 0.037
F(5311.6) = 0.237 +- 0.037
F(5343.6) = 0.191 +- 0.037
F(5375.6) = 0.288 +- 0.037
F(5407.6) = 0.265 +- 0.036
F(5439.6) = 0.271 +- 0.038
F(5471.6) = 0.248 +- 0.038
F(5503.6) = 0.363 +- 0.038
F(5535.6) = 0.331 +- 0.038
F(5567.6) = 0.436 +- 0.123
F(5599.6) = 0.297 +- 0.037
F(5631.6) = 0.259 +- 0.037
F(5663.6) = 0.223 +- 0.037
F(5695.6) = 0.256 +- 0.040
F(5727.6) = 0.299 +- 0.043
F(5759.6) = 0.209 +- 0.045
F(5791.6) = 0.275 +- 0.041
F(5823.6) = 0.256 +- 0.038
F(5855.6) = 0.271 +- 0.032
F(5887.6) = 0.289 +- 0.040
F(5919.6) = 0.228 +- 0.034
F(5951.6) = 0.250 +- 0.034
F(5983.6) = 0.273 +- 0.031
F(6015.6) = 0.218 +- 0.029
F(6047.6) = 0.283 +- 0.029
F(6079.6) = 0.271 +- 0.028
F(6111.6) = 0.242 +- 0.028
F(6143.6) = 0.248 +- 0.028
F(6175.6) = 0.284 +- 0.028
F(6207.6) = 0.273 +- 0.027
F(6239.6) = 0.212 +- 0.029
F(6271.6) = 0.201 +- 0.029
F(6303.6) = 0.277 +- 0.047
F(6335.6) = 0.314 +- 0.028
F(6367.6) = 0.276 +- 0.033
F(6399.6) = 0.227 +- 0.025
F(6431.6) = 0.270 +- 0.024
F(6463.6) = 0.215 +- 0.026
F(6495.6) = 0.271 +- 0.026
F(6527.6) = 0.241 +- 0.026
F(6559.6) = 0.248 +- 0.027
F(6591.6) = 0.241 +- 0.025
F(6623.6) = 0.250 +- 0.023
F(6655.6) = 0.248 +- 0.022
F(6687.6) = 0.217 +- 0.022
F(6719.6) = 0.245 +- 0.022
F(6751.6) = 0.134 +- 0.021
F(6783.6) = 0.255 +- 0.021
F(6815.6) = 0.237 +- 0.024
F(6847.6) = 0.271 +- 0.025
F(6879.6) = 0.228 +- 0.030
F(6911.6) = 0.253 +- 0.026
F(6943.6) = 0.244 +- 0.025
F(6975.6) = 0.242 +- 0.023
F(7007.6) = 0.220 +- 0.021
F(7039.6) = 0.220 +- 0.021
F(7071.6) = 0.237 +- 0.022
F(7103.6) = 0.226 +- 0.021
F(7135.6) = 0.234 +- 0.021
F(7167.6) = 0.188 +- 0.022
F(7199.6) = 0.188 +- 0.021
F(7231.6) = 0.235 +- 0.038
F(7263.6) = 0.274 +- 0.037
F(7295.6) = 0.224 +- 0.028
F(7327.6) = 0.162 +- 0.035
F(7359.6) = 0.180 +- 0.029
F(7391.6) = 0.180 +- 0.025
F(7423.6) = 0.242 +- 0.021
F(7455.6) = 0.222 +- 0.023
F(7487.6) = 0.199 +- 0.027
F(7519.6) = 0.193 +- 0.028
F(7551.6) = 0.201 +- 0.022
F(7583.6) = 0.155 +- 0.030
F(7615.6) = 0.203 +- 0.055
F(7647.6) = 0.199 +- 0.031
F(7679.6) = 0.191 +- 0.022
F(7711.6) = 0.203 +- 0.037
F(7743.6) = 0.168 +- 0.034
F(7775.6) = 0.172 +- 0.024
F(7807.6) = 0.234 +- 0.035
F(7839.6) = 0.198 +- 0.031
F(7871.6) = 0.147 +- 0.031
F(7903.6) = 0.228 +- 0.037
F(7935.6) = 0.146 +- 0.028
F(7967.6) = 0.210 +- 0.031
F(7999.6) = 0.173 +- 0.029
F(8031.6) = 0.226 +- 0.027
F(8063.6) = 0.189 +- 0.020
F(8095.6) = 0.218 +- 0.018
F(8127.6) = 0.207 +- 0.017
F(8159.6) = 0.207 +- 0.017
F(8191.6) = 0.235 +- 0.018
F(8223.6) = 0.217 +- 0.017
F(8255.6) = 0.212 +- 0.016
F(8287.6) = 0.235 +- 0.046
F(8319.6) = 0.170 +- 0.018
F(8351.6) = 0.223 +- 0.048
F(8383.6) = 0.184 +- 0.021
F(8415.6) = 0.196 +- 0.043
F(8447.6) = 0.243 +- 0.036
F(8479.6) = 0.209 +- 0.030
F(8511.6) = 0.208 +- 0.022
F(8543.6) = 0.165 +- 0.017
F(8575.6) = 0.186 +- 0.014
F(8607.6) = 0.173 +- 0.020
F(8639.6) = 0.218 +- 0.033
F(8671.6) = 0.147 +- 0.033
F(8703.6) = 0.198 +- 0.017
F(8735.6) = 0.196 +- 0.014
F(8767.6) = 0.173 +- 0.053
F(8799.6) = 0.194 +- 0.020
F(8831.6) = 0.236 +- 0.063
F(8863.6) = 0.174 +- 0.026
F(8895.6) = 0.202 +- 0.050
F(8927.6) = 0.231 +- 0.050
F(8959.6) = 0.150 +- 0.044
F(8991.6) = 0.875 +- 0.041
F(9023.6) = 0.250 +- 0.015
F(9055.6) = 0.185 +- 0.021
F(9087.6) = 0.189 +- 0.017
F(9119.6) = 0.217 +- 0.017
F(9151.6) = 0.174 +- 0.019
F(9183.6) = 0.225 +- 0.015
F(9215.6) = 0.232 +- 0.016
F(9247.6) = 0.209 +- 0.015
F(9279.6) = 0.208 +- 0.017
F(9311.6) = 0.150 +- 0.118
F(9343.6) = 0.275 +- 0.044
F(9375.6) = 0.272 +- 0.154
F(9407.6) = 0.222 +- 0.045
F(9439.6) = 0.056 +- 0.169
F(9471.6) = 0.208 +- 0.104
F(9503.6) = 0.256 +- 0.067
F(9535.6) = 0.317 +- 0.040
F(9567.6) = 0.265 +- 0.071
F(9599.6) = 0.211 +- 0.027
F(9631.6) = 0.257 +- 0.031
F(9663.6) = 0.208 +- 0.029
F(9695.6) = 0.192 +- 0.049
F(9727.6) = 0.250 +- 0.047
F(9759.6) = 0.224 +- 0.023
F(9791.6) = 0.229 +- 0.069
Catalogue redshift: 1.41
